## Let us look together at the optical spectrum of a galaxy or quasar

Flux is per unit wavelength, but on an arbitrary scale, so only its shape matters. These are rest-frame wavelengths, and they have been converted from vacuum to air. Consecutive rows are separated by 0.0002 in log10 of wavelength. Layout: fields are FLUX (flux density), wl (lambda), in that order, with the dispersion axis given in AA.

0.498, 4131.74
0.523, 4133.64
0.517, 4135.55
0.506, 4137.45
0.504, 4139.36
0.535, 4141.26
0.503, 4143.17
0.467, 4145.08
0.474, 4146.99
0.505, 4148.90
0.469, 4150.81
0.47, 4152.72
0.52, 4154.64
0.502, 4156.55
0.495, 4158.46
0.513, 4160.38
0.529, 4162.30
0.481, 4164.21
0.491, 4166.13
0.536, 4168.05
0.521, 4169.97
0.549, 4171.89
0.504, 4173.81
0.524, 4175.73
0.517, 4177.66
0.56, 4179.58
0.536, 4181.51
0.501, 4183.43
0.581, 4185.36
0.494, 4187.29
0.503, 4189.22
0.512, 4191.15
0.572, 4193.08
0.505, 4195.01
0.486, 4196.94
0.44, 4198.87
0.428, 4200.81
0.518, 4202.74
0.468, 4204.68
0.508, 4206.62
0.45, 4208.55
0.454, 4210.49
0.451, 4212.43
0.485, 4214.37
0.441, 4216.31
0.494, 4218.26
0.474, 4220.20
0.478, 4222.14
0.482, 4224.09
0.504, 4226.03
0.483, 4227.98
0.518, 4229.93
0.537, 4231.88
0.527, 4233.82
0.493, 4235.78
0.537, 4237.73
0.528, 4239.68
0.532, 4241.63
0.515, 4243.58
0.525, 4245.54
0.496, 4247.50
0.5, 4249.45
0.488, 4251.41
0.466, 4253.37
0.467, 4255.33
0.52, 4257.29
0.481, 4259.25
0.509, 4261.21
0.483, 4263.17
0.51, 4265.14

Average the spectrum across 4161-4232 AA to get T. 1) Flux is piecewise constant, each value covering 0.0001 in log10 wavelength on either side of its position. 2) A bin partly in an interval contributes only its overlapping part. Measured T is 0.5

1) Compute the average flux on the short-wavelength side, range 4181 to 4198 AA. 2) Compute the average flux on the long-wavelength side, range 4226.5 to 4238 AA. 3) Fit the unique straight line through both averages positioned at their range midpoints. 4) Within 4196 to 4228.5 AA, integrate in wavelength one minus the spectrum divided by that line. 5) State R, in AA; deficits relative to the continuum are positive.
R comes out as 2.8 AA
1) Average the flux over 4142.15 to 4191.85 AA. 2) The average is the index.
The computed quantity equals 0.51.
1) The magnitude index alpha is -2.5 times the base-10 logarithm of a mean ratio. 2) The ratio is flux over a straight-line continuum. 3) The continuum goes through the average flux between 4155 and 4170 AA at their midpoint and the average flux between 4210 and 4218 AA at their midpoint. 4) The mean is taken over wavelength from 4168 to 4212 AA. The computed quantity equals -0.05 mag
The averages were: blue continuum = 0.508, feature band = 0.506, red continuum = 0.461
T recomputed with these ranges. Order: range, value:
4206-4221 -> 0.469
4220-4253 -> 0.507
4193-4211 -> 0.479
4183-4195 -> 0.526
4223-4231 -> 0.497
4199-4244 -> 0.49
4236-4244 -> 0.526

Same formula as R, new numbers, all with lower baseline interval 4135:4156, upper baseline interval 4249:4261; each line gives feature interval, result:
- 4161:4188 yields -1.6 AA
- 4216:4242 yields -0.7 AA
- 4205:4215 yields 0.5 AA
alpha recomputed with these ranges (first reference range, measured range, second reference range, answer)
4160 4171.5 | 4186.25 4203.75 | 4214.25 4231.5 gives 0.01 mag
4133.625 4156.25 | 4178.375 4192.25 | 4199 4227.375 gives -0.09 mag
